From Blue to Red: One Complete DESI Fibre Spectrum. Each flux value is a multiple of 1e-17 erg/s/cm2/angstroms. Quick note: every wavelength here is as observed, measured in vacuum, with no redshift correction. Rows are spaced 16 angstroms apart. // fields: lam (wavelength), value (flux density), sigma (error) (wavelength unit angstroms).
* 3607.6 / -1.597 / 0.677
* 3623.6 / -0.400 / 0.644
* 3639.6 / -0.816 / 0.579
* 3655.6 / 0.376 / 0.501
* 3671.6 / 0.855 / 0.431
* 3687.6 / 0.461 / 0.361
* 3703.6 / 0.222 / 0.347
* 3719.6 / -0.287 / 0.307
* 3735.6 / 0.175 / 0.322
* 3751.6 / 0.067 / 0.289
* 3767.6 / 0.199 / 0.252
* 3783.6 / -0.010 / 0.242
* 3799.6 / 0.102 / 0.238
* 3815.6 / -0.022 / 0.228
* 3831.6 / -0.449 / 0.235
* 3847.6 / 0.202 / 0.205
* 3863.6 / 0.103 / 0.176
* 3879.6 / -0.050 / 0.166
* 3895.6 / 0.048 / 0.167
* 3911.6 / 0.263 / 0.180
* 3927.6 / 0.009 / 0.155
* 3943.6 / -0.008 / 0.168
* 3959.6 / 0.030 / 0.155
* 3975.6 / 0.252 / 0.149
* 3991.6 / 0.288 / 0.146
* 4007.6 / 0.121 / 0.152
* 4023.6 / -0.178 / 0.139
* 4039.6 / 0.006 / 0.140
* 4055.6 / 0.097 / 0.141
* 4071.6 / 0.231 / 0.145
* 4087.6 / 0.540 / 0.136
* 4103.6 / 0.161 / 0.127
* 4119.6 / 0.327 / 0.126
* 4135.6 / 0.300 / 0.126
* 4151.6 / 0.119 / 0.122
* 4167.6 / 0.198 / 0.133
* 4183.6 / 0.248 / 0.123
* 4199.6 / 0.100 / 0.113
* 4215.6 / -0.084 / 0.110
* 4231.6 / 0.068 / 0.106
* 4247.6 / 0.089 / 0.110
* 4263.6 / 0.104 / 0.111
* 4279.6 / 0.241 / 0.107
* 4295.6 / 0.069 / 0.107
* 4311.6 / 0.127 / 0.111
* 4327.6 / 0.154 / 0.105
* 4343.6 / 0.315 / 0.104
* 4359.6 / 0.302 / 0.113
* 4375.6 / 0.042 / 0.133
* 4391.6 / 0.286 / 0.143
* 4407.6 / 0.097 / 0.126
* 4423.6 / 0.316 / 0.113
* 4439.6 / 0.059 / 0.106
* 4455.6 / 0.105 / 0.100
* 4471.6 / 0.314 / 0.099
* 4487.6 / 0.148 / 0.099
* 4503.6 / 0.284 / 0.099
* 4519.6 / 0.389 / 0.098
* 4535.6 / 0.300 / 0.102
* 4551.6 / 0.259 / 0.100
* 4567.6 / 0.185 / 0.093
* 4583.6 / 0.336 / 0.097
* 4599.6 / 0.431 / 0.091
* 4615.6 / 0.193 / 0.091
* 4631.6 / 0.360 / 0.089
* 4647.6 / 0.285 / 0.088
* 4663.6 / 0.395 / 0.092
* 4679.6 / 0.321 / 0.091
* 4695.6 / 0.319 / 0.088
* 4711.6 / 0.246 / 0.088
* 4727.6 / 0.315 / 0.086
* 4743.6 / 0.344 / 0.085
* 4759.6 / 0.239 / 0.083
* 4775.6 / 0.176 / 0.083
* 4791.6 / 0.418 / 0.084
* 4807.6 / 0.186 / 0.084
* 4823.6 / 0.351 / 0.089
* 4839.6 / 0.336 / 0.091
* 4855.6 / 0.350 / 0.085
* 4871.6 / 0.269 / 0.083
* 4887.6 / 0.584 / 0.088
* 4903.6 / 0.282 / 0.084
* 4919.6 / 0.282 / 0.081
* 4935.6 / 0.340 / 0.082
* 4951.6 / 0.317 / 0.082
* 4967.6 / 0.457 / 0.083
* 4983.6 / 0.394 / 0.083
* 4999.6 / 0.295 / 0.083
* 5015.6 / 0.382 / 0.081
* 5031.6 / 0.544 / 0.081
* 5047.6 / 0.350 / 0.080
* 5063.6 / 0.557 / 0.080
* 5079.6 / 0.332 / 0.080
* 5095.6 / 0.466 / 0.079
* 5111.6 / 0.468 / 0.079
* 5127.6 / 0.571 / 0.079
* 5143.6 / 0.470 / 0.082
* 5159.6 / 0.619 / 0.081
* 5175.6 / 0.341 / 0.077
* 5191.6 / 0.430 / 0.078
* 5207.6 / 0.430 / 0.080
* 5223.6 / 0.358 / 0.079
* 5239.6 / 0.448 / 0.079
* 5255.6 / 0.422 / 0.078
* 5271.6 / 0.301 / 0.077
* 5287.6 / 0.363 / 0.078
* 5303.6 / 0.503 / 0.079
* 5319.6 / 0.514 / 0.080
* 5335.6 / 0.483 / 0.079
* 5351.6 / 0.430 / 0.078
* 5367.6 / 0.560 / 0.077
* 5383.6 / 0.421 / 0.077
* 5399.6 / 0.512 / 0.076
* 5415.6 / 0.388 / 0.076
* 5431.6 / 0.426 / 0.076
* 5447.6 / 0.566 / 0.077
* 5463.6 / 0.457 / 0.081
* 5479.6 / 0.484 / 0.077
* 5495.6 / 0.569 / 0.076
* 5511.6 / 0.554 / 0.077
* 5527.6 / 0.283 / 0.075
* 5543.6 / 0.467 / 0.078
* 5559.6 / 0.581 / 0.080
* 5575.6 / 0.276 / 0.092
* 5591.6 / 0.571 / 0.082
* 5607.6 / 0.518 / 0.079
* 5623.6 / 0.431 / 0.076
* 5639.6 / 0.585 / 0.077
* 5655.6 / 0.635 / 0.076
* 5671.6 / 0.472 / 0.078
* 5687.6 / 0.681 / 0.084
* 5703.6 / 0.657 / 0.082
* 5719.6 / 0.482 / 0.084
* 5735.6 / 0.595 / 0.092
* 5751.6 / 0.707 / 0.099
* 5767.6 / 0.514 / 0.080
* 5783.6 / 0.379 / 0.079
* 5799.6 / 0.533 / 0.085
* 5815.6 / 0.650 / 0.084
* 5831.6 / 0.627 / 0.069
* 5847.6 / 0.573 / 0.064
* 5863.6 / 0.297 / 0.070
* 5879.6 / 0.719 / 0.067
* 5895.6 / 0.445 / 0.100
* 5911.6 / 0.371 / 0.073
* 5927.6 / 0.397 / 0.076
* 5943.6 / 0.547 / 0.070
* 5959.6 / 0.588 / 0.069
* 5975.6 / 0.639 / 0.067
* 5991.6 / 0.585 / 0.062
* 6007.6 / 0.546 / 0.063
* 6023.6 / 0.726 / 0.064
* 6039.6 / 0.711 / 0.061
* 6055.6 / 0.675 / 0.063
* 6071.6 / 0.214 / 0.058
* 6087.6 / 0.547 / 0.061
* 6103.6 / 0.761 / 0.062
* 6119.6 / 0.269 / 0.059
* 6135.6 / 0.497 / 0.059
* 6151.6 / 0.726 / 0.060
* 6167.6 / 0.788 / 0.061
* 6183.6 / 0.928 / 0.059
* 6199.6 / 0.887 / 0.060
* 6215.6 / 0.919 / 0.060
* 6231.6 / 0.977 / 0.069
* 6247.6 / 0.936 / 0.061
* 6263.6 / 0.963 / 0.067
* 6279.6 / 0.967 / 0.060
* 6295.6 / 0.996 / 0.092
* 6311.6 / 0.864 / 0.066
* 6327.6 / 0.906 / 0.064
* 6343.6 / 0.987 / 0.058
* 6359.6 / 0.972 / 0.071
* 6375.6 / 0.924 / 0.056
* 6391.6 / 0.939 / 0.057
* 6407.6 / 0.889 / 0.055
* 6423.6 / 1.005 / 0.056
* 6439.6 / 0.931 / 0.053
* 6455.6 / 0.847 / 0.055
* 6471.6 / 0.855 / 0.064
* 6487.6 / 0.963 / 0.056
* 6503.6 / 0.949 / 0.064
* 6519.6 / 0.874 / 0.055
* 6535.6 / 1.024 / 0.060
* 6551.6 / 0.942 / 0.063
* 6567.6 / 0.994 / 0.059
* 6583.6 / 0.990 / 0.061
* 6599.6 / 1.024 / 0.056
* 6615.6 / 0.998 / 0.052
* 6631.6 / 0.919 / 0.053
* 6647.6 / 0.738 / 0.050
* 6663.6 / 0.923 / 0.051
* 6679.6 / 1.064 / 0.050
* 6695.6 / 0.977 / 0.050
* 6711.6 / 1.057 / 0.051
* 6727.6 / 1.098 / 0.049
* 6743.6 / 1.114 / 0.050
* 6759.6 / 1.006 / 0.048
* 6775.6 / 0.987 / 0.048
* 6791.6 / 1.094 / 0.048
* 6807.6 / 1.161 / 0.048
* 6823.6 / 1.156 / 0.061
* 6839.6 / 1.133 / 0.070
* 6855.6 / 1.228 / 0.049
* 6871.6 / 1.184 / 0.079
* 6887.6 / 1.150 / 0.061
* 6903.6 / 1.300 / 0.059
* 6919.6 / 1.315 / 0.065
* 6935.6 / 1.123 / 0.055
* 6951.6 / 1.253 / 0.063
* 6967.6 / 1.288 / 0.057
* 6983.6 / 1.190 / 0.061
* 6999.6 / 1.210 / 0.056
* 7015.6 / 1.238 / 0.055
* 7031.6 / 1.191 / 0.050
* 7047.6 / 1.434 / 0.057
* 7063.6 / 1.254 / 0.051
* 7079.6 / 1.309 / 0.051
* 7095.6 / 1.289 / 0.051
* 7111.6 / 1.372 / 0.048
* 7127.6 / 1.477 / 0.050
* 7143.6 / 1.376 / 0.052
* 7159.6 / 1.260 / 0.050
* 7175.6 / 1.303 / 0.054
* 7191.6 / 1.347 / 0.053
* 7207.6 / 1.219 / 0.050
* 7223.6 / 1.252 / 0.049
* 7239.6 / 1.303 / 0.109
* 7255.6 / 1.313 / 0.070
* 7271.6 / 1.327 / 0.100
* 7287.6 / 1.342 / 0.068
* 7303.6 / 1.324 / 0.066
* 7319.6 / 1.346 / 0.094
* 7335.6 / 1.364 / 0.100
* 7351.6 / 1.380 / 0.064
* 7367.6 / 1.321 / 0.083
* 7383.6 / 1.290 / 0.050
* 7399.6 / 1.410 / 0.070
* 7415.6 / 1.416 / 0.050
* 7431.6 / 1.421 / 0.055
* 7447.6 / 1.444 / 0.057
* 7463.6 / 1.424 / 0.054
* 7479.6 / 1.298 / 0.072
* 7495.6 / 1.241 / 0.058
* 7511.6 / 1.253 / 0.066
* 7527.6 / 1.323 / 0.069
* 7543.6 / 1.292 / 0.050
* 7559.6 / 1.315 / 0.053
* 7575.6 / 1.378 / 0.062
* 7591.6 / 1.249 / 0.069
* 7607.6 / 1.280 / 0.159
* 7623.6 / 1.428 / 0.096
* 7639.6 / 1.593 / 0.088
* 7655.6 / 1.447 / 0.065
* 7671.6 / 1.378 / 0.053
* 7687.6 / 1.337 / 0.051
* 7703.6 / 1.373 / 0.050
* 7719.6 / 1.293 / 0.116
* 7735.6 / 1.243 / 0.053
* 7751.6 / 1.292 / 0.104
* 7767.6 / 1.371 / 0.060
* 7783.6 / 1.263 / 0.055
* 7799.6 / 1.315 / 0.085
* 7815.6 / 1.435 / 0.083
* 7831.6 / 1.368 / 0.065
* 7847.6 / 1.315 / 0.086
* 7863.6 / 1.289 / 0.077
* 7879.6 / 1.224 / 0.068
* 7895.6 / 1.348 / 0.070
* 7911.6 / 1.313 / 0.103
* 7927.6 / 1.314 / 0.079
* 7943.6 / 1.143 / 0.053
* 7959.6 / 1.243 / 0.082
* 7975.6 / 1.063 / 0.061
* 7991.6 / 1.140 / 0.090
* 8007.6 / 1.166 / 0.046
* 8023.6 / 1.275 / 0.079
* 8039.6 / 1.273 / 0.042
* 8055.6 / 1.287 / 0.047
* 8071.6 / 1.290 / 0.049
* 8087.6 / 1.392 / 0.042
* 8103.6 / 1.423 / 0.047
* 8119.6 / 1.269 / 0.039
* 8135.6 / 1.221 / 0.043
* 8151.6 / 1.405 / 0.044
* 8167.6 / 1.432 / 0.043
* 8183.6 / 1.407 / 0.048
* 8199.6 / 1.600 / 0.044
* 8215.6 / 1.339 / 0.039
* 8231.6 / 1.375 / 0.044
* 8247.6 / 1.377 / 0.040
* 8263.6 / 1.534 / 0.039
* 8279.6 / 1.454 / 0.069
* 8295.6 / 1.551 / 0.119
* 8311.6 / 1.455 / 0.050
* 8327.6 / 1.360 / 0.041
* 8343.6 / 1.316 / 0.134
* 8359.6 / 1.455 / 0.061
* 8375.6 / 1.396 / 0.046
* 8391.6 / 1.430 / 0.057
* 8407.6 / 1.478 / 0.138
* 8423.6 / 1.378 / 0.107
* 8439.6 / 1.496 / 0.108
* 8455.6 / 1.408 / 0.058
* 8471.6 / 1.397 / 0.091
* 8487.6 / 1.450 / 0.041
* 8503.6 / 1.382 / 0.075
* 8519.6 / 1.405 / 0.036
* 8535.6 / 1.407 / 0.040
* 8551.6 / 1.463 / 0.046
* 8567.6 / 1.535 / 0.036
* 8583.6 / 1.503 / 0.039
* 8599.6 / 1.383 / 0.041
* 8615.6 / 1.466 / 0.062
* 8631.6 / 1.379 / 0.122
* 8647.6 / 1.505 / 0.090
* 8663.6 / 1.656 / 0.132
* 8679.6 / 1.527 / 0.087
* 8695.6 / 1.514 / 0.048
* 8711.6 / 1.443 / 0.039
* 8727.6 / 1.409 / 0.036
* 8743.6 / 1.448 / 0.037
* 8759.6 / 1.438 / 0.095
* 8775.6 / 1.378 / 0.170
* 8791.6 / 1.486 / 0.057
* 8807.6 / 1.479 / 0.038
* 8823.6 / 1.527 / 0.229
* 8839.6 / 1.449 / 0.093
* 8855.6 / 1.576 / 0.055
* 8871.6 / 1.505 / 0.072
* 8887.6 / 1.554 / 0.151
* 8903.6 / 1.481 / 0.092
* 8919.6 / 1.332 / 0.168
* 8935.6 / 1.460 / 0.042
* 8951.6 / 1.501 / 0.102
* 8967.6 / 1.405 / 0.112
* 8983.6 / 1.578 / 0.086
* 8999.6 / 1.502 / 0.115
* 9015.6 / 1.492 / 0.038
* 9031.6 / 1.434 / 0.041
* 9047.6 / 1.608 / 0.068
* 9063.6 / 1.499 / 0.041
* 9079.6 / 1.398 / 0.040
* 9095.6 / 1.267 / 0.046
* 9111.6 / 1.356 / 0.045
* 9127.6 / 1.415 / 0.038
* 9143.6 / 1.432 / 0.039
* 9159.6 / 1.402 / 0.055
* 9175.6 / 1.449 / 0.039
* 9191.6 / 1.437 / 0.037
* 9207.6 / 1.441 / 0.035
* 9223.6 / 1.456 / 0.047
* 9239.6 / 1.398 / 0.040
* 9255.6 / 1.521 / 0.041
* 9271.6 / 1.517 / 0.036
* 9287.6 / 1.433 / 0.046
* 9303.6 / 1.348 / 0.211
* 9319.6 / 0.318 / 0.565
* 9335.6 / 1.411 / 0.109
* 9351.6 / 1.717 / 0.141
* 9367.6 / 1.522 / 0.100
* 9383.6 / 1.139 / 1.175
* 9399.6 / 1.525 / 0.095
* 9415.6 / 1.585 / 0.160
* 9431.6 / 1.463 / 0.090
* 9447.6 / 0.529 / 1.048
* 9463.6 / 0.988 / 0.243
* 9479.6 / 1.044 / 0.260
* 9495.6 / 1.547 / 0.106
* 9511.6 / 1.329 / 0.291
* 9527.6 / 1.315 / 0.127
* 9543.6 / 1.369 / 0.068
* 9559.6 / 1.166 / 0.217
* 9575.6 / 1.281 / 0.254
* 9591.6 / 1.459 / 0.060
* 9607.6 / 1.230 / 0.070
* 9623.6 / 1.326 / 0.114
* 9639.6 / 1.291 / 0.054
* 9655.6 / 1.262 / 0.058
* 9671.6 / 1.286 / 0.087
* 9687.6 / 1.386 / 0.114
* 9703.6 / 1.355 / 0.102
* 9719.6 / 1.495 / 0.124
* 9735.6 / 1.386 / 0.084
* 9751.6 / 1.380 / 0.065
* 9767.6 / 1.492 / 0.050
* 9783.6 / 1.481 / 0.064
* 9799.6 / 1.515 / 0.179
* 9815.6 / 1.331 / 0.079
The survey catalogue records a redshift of 0.543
